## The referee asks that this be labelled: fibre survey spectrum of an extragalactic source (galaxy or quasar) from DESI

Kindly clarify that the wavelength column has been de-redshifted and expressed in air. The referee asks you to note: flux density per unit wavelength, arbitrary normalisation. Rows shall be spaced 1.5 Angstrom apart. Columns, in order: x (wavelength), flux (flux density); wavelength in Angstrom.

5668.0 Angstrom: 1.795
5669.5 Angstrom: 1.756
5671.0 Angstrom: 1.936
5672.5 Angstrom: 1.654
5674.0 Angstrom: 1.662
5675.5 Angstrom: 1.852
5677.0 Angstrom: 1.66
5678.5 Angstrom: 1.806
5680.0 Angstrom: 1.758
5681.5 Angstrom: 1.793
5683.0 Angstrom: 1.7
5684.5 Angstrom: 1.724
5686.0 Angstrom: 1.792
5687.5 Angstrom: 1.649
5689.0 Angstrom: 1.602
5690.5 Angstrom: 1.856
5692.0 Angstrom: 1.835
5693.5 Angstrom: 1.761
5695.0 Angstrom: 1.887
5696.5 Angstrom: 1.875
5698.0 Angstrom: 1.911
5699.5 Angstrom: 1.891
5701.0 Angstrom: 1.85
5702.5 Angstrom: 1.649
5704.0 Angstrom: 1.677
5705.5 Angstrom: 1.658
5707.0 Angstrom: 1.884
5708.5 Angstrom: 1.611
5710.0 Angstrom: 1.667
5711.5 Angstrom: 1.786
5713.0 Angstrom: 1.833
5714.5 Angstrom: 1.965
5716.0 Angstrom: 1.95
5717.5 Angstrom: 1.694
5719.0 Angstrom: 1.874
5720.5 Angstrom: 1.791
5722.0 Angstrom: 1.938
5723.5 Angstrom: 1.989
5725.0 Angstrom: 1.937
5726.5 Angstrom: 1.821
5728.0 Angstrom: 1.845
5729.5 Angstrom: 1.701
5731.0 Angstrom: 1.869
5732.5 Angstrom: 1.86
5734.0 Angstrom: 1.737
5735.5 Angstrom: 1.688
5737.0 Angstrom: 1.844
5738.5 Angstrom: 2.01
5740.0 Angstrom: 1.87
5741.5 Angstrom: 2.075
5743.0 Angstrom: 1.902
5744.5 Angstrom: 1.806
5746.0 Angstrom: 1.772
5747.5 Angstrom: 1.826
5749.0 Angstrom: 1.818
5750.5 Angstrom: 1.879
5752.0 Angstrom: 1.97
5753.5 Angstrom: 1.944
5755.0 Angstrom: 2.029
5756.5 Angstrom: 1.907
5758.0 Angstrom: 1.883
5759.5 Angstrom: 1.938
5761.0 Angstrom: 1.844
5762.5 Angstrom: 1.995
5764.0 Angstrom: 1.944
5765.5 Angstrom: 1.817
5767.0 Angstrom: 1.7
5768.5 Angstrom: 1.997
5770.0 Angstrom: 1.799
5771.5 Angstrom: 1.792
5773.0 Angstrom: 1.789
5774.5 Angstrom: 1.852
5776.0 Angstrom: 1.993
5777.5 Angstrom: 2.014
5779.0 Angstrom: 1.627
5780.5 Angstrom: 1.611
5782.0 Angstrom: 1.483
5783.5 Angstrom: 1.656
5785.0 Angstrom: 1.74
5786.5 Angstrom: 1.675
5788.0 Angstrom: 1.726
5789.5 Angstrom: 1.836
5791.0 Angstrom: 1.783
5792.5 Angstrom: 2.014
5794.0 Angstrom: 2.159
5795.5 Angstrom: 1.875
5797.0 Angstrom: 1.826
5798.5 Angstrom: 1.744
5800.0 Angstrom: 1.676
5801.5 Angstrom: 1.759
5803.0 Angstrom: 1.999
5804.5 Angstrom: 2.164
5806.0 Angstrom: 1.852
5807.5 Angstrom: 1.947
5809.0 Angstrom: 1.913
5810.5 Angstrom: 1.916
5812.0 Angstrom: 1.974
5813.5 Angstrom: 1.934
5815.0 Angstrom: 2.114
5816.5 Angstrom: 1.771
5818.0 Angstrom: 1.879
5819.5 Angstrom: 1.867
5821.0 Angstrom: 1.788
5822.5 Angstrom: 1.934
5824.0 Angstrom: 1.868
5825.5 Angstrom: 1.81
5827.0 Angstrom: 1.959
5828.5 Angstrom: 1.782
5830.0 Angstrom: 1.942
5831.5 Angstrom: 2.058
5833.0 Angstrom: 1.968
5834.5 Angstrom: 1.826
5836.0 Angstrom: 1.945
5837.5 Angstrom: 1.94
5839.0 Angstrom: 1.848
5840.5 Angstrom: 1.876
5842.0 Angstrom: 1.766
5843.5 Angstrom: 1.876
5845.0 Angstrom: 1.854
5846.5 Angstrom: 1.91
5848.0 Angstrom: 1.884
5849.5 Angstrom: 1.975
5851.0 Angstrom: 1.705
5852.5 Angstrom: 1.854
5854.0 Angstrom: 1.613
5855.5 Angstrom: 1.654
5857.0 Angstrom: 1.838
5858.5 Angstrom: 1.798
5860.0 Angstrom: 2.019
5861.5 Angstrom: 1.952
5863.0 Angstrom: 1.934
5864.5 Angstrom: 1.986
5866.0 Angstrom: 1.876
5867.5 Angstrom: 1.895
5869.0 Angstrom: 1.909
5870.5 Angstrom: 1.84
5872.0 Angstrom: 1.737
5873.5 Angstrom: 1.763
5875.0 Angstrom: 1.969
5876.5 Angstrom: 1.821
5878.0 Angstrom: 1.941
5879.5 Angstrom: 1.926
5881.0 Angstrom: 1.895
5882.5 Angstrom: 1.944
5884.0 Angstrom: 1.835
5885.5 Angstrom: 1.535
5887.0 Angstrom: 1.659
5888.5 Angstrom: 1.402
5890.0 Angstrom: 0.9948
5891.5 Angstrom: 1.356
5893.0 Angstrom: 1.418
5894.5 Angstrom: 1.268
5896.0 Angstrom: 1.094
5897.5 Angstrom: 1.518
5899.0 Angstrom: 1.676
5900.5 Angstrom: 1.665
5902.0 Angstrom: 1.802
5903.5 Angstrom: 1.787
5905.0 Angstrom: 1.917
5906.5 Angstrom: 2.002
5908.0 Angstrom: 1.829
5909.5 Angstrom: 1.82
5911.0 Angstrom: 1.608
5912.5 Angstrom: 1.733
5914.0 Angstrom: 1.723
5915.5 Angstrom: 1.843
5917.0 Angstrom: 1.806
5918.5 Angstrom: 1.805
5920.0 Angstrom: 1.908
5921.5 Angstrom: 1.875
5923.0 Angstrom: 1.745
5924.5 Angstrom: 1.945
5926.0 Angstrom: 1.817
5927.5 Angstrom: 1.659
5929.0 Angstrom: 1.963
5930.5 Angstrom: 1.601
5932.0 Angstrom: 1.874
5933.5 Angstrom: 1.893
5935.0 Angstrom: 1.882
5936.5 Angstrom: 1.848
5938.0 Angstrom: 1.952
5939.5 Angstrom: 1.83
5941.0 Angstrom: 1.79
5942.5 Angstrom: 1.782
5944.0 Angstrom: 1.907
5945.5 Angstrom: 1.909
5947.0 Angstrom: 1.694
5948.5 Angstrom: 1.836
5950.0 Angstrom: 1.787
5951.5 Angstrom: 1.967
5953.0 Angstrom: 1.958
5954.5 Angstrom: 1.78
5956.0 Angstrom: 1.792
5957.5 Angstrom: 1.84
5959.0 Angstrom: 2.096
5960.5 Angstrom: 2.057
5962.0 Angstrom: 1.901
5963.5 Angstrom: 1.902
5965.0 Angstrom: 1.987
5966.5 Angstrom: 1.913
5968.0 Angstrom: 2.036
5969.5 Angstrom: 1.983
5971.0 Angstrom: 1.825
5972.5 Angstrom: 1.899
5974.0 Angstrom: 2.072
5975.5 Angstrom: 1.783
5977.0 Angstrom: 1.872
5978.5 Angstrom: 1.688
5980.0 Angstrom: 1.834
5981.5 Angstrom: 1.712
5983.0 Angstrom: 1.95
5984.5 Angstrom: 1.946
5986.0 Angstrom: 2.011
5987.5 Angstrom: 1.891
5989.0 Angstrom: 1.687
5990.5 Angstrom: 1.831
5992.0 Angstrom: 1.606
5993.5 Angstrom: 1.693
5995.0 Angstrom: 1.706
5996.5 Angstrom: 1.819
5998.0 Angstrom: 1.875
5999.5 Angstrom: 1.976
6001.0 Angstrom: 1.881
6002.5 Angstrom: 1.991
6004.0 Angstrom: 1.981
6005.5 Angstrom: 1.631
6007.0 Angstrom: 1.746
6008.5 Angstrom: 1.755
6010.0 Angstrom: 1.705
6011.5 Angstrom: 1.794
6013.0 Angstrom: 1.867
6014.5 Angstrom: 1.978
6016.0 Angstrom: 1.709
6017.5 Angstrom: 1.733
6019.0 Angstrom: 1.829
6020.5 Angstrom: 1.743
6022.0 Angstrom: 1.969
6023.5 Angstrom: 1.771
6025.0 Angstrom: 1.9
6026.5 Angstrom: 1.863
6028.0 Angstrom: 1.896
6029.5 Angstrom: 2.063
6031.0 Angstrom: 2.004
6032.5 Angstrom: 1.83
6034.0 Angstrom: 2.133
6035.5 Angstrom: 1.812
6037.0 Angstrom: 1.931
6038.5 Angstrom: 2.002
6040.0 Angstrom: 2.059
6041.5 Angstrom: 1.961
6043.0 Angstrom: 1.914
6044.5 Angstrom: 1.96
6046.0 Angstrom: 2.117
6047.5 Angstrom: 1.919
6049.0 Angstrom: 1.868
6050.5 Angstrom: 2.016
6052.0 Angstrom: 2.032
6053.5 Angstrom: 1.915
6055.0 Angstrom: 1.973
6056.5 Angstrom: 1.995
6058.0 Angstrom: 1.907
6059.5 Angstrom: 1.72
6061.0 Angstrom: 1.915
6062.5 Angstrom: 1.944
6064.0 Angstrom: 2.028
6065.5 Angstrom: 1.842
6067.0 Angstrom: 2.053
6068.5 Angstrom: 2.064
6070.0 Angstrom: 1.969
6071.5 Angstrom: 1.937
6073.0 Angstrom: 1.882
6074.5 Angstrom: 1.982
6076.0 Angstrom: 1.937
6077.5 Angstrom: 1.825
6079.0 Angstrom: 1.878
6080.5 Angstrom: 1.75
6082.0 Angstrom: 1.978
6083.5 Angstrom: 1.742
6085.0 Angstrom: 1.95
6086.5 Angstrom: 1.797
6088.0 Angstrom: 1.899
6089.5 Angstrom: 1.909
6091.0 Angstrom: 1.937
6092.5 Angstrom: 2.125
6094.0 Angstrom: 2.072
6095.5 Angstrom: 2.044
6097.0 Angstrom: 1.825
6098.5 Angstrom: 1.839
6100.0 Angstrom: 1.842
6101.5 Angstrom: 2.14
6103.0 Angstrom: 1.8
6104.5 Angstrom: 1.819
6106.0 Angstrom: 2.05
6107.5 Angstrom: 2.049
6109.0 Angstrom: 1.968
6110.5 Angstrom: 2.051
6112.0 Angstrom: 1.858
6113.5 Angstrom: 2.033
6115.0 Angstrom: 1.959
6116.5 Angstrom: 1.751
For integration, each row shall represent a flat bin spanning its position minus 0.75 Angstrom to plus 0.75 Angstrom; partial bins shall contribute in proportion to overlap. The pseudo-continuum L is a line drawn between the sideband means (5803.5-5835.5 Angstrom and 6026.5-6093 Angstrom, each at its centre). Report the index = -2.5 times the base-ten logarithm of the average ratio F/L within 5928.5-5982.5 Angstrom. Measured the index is 0.03 mag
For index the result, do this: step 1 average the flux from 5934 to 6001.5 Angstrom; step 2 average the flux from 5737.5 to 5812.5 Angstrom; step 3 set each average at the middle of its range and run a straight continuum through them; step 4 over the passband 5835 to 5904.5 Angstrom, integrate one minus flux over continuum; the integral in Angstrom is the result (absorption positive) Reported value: 4.0 Angstrom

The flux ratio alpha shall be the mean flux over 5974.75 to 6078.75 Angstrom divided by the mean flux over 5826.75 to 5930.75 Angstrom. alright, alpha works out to 1.06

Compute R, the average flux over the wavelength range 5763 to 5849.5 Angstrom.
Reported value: 1.86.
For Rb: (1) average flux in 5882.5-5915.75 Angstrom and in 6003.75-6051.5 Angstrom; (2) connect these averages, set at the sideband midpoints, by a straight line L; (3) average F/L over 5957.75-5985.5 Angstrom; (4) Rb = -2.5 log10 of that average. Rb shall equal -0.08 mag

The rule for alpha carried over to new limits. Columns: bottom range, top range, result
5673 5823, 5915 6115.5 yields 1.03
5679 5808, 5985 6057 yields 1.03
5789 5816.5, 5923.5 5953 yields 0.96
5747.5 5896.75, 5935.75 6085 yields 1.03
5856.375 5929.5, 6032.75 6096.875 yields 1.11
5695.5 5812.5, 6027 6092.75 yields 1.05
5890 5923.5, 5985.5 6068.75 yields 1.13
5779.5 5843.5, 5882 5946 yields 0.93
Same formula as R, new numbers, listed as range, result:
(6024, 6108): 1.94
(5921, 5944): 1.83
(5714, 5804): 1.85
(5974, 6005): 1.84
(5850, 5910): 1.74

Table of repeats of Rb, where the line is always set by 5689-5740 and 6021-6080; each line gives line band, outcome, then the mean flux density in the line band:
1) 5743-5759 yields -0.030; 1.89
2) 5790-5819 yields -0.033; 1.91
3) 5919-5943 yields 0.037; 1.84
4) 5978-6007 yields 0.055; 1.83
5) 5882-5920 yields 0.150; 1.64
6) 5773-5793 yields 0.046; 1.77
